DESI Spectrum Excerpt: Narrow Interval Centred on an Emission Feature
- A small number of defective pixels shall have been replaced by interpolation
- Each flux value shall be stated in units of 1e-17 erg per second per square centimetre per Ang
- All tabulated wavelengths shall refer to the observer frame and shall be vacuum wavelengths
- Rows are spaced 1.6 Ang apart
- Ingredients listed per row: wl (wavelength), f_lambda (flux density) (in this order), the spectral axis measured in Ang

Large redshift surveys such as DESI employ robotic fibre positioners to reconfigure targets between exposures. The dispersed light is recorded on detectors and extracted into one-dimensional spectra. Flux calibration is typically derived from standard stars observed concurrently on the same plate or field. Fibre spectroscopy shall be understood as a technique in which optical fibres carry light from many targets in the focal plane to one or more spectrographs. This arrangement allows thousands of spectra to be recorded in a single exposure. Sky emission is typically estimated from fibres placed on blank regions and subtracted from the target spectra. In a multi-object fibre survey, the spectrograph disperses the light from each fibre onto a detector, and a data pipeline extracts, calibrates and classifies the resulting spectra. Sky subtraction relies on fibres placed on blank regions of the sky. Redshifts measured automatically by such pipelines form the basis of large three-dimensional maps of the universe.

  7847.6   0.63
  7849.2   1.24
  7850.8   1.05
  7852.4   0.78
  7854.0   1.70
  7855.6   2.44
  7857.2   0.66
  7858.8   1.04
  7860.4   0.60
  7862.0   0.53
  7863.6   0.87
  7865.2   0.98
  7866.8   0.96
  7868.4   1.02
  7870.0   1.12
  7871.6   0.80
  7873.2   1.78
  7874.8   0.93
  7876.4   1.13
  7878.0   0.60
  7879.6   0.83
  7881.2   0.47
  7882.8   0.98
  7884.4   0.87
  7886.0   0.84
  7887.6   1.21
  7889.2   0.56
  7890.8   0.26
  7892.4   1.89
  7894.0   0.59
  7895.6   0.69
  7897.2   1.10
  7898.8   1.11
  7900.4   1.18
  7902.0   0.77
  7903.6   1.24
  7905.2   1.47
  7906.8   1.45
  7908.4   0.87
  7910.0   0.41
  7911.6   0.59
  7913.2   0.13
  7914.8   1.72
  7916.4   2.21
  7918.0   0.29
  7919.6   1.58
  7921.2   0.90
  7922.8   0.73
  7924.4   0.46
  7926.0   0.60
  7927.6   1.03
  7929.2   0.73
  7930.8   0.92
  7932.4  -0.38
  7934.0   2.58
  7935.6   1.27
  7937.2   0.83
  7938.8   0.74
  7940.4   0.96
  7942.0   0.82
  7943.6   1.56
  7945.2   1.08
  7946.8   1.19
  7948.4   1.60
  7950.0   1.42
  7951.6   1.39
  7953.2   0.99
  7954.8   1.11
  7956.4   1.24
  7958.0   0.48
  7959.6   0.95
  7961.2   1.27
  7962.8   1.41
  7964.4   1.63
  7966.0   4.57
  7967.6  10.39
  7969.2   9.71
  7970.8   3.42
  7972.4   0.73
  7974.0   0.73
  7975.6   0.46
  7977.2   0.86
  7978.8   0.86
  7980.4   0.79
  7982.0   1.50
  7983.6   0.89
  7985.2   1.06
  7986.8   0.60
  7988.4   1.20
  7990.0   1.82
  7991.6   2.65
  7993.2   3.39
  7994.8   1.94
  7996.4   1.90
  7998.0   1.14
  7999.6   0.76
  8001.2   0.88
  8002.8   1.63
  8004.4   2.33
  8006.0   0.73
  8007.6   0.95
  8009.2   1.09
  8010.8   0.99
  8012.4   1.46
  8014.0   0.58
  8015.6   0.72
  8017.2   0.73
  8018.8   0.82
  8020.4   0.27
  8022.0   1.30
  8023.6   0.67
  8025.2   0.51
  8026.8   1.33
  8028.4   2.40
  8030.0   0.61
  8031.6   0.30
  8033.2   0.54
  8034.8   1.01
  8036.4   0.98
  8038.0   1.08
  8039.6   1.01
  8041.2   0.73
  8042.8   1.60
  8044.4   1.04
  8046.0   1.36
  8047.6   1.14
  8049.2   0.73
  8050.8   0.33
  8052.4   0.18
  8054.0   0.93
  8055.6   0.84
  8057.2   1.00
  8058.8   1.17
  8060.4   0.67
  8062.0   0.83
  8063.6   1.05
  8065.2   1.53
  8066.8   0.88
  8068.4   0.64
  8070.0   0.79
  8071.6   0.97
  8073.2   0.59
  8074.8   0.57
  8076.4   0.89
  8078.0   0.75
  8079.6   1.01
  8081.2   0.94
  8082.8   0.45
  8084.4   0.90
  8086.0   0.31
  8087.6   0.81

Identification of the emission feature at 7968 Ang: H-alpha 6563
